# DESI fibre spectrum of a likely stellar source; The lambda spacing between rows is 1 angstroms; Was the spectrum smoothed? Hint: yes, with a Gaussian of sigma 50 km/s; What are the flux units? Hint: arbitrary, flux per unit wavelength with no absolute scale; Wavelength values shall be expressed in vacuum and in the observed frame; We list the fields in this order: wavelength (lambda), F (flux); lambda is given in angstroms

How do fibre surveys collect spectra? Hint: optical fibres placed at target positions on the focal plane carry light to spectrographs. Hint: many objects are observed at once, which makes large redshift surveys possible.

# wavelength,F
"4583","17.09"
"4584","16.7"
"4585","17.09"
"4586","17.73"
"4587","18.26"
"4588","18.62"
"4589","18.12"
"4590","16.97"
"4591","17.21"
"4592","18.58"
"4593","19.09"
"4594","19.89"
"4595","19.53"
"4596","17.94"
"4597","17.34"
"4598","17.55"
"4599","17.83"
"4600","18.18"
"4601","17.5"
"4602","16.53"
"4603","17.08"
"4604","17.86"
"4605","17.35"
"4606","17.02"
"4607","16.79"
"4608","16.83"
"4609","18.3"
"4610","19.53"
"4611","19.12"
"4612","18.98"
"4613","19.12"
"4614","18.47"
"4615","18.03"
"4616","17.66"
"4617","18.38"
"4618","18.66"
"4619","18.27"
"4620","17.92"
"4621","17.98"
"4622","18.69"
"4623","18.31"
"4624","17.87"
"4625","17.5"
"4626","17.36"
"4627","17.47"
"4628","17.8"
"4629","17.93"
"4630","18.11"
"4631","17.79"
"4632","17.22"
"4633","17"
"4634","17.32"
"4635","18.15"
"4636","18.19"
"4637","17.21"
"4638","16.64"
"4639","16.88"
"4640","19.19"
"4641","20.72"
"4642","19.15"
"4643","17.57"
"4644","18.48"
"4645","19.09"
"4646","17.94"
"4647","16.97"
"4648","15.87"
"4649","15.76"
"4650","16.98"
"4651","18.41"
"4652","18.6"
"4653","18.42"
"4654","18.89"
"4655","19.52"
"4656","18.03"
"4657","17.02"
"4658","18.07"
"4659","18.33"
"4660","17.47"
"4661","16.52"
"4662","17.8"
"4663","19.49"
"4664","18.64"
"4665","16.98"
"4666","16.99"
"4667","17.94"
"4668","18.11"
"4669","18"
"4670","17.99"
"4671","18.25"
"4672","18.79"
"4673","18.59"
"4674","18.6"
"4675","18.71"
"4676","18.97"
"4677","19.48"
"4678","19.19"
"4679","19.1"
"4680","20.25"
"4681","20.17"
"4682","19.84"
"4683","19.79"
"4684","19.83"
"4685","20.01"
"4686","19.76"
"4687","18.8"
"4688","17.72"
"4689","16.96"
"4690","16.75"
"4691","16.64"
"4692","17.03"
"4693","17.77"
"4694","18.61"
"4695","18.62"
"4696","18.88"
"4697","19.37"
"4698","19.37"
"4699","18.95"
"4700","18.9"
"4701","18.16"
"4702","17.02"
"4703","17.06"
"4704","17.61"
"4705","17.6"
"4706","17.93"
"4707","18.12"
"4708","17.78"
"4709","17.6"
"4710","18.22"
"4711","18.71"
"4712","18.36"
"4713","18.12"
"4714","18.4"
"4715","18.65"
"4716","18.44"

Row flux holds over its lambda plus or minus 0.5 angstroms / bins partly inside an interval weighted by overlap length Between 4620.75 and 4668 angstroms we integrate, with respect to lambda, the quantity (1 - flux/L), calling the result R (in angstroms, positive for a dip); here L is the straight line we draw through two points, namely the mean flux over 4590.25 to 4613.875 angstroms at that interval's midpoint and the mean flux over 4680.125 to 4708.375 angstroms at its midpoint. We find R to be 0.9 angstroms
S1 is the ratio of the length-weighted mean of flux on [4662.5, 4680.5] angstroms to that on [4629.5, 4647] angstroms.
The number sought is 1.0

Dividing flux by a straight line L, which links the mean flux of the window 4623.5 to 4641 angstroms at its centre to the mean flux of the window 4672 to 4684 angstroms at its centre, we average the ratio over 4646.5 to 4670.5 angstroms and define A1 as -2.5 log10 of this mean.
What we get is 0.051 mag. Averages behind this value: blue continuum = 17.7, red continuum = 19.3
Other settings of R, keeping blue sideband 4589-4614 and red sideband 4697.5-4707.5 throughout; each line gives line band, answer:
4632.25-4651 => 0.3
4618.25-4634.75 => 0.2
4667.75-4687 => -1.1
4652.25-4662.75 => 0.0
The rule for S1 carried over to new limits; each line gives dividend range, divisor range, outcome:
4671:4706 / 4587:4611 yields 1.04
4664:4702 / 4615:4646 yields 1.03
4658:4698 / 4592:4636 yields 1.03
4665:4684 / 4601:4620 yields 1.05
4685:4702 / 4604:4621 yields 1.01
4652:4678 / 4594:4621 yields 1.01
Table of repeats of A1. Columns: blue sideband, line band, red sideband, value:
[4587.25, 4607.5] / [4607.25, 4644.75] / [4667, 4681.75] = 0.01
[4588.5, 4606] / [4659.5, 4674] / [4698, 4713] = 0.00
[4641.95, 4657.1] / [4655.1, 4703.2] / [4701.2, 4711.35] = -0.04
